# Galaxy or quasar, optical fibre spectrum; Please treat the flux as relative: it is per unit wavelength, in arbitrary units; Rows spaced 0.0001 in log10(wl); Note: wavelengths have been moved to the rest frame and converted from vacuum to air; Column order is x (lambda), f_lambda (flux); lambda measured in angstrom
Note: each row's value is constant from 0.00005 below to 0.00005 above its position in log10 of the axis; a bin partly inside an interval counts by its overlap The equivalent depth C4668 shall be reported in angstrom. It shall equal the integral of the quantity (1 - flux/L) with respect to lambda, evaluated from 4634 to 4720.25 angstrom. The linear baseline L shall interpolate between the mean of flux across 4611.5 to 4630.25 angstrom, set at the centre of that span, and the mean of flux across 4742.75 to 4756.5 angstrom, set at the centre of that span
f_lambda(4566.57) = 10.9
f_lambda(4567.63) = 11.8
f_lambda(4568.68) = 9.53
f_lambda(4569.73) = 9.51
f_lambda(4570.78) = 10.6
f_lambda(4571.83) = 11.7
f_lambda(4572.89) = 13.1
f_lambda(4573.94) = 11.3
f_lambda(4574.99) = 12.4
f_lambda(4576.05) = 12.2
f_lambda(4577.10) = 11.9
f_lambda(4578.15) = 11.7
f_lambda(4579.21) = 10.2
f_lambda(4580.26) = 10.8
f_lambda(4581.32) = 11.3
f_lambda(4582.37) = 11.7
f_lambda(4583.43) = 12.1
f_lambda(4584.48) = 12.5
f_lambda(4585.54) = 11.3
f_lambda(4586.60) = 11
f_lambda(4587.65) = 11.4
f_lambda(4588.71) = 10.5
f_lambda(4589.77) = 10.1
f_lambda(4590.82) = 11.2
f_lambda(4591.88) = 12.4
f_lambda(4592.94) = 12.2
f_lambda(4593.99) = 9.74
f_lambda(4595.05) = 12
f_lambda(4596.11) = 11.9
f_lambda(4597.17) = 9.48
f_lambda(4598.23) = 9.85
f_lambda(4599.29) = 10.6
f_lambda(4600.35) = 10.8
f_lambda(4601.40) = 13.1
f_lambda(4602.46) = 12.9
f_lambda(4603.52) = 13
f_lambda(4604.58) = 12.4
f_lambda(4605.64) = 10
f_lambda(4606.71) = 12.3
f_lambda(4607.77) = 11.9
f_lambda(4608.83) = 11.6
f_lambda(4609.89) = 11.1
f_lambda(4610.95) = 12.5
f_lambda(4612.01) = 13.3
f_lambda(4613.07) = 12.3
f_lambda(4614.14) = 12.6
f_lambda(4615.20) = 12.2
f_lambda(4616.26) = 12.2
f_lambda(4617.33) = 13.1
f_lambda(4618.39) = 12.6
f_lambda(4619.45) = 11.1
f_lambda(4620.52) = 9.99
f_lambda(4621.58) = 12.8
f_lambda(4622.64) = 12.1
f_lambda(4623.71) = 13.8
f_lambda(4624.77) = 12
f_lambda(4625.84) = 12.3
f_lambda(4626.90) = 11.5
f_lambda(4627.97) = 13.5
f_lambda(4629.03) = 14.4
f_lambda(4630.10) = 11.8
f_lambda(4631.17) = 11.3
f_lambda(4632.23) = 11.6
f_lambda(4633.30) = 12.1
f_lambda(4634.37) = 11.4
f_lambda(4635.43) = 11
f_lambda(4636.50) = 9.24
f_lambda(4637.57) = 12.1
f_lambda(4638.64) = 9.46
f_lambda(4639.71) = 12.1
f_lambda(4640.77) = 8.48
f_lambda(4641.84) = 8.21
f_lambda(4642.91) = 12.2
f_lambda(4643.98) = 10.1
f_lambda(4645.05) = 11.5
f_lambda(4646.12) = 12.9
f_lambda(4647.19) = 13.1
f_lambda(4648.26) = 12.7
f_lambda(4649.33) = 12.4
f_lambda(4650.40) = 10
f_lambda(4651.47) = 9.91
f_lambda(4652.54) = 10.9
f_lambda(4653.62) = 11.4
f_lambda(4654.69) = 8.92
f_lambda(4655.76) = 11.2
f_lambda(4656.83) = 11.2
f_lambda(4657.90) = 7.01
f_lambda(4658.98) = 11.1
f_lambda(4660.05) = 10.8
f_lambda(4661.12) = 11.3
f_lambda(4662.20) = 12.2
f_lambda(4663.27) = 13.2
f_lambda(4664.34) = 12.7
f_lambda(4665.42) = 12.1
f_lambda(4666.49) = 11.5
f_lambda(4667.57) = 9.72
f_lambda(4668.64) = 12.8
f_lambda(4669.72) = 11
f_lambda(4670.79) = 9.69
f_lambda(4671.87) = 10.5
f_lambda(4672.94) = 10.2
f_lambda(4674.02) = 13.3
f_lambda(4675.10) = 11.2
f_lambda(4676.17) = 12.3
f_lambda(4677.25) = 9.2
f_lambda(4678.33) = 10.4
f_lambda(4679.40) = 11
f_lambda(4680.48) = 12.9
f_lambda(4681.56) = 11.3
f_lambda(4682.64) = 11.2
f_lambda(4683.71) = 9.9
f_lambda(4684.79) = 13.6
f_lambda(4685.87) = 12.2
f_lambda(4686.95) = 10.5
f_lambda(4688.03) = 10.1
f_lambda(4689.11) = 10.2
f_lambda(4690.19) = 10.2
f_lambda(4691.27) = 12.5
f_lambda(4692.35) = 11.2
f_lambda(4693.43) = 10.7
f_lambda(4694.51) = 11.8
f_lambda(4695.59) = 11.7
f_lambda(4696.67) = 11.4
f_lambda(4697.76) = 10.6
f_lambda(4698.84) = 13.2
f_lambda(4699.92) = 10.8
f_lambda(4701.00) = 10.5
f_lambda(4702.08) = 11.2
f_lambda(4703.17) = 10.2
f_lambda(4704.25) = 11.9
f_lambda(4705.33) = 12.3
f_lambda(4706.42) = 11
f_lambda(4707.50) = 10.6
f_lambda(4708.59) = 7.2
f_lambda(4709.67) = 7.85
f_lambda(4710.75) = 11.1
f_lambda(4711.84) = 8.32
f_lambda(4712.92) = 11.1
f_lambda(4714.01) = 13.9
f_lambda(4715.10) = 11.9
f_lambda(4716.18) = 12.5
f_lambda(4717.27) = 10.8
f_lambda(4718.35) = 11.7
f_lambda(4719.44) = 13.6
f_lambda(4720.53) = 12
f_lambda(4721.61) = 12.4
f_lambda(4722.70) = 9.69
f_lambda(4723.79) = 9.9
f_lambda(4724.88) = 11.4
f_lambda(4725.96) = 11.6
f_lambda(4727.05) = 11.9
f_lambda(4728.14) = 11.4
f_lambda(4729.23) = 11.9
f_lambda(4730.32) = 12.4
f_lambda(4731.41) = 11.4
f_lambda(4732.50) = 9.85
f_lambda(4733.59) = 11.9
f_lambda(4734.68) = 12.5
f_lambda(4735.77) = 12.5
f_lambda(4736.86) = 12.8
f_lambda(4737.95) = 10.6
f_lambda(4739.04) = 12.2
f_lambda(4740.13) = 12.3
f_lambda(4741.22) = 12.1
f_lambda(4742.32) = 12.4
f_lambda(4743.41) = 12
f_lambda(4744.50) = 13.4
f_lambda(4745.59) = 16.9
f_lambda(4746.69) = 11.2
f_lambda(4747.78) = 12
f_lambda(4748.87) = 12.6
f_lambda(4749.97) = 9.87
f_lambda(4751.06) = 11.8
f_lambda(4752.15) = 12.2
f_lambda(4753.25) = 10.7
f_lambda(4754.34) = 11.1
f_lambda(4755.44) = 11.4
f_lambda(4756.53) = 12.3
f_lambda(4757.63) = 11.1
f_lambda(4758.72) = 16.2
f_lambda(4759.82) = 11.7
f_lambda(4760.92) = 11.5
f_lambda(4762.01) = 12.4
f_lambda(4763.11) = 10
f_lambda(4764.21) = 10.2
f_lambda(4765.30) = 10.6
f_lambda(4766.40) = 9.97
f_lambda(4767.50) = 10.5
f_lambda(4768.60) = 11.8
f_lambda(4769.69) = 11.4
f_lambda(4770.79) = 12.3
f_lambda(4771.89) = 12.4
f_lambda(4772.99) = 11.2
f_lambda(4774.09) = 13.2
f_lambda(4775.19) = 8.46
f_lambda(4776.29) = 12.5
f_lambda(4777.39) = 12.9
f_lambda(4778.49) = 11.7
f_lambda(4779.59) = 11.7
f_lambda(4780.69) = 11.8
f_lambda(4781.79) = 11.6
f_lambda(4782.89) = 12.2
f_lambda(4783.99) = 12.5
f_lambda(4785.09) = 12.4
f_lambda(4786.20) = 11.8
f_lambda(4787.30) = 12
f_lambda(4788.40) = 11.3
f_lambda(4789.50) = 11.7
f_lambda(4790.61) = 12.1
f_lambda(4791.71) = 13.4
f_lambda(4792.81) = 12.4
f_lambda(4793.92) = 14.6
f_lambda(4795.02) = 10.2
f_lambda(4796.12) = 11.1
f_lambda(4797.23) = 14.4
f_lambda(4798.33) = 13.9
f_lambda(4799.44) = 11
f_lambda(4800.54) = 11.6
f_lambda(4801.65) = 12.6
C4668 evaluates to 8.4 angstrom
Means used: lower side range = 12.4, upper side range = 12.1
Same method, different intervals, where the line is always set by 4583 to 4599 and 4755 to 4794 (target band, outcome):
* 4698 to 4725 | 1.2 angstrom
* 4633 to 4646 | 0.7 angstrom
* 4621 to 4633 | -1.2 angstrom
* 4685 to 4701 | 0.4 angstrom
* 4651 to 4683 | 1.0 angstrom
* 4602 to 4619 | -1.5 angstrom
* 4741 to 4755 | -0.5 angstrom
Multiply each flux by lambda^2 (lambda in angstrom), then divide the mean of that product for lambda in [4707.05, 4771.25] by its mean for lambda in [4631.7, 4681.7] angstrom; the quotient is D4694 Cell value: 1.1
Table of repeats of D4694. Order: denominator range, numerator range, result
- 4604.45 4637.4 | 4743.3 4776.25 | 1.04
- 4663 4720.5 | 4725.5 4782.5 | 1.08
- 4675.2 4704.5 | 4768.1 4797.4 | 1.11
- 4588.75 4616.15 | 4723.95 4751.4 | 1.09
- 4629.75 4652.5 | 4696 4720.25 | 1.03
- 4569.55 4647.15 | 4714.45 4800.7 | 1.09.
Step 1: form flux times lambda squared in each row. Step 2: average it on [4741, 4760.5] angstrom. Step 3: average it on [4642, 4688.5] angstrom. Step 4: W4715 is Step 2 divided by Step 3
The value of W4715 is 1.13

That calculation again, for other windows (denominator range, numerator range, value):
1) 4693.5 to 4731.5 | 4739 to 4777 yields 1.07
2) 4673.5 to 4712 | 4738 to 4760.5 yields 1.14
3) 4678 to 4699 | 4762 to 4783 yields 1.04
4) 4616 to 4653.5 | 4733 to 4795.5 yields 1.09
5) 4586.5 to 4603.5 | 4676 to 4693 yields 1.03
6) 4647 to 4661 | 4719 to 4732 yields 1.11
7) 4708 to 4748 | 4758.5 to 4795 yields 1.04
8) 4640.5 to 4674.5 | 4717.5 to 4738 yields 1.08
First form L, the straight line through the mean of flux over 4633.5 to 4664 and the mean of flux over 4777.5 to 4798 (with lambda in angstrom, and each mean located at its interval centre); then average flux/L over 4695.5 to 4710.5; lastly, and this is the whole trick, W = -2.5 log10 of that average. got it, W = 0.07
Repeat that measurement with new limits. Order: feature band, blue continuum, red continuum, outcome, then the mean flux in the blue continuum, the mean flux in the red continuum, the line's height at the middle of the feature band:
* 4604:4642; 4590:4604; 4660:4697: -0.03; 11.4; 11.3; 11.4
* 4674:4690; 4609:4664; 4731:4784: 0.04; 11.5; 11.8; 11.6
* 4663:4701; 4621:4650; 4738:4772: 0.04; 11.7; 11.9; 11.8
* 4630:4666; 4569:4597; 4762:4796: 0.04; 11.4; 11.7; 11.5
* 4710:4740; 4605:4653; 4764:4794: 0.02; 11.7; 11.8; 11.7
